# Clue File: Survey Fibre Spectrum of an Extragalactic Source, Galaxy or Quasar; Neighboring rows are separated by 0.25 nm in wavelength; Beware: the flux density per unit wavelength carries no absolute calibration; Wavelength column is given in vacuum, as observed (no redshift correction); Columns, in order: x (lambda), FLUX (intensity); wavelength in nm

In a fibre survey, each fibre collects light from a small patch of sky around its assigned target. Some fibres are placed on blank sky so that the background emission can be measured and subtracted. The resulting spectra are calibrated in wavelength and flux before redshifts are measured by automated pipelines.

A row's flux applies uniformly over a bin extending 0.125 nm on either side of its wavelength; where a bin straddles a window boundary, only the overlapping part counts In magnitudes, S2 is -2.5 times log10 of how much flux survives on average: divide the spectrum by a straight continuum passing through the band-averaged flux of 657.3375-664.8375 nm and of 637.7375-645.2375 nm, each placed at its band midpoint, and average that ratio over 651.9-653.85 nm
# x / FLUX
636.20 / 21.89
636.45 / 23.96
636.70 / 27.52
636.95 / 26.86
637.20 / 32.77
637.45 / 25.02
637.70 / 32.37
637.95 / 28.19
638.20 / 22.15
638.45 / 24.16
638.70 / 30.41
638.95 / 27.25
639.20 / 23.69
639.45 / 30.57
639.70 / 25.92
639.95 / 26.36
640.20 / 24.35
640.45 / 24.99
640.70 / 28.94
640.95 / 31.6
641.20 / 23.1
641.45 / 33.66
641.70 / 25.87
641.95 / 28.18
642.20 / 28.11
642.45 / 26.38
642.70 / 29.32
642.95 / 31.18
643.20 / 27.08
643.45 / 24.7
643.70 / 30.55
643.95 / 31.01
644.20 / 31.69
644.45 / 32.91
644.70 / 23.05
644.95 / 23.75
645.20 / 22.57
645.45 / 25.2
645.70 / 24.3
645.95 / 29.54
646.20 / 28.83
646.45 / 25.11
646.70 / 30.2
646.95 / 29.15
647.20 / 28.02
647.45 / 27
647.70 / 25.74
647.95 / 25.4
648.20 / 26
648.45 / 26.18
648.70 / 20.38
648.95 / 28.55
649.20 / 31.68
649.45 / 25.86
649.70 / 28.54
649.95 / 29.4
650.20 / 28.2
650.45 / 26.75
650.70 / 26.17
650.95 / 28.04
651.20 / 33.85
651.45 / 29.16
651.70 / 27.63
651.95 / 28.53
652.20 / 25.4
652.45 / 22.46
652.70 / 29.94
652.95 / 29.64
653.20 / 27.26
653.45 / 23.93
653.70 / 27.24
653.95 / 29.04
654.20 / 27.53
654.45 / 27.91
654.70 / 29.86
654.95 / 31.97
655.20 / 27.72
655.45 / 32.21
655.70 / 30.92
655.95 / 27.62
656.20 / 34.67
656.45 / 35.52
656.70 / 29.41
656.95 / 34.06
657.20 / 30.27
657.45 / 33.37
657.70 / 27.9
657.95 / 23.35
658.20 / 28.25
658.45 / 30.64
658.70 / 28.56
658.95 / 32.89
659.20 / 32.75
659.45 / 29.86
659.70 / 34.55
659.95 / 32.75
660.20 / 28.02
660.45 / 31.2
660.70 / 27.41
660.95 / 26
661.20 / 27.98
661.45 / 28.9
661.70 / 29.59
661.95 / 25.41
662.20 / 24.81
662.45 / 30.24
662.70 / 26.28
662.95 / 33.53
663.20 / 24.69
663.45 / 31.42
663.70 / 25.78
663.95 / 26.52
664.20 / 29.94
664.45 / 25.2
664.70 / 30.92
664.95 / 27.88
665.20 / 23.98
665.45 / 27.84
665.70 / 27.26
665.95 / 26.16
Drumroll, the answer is 0.06 mag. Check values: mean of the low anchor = 27.5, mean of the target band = 26.8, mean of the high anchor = 28.9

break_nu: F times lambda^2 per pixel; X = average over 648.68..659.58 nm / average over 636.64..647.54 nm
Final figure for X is 1.1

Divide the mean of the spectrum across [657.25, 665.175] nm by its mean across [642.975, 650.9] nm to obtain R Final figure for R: 1.06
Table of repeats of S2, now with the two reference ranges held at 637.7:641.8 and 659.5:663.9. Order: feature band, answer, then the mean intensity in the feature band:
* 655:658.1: -0.08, 30.6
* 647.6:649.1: 0.09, 25.5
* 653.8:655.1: -0.04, 29.2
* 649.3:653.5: 0.01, 27.8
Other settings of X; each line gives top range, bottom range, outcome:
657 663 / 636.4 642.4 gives 1.14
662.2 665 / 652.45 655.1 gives 1.03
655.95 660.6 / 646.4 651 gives 1.17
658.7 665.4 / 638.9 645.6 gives 1.11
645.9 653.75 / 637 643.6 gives 1.03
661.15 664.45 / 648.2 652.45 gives 1.05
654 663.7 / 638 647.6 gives 1.14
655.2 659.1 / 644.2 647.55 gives 1.17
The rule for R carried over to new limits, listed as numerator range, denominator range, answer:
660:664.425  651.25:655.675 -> 1.00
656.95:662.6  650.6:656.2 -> 1.03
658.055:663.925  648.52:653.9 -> 1.06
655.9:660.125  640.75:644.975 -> 1.09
